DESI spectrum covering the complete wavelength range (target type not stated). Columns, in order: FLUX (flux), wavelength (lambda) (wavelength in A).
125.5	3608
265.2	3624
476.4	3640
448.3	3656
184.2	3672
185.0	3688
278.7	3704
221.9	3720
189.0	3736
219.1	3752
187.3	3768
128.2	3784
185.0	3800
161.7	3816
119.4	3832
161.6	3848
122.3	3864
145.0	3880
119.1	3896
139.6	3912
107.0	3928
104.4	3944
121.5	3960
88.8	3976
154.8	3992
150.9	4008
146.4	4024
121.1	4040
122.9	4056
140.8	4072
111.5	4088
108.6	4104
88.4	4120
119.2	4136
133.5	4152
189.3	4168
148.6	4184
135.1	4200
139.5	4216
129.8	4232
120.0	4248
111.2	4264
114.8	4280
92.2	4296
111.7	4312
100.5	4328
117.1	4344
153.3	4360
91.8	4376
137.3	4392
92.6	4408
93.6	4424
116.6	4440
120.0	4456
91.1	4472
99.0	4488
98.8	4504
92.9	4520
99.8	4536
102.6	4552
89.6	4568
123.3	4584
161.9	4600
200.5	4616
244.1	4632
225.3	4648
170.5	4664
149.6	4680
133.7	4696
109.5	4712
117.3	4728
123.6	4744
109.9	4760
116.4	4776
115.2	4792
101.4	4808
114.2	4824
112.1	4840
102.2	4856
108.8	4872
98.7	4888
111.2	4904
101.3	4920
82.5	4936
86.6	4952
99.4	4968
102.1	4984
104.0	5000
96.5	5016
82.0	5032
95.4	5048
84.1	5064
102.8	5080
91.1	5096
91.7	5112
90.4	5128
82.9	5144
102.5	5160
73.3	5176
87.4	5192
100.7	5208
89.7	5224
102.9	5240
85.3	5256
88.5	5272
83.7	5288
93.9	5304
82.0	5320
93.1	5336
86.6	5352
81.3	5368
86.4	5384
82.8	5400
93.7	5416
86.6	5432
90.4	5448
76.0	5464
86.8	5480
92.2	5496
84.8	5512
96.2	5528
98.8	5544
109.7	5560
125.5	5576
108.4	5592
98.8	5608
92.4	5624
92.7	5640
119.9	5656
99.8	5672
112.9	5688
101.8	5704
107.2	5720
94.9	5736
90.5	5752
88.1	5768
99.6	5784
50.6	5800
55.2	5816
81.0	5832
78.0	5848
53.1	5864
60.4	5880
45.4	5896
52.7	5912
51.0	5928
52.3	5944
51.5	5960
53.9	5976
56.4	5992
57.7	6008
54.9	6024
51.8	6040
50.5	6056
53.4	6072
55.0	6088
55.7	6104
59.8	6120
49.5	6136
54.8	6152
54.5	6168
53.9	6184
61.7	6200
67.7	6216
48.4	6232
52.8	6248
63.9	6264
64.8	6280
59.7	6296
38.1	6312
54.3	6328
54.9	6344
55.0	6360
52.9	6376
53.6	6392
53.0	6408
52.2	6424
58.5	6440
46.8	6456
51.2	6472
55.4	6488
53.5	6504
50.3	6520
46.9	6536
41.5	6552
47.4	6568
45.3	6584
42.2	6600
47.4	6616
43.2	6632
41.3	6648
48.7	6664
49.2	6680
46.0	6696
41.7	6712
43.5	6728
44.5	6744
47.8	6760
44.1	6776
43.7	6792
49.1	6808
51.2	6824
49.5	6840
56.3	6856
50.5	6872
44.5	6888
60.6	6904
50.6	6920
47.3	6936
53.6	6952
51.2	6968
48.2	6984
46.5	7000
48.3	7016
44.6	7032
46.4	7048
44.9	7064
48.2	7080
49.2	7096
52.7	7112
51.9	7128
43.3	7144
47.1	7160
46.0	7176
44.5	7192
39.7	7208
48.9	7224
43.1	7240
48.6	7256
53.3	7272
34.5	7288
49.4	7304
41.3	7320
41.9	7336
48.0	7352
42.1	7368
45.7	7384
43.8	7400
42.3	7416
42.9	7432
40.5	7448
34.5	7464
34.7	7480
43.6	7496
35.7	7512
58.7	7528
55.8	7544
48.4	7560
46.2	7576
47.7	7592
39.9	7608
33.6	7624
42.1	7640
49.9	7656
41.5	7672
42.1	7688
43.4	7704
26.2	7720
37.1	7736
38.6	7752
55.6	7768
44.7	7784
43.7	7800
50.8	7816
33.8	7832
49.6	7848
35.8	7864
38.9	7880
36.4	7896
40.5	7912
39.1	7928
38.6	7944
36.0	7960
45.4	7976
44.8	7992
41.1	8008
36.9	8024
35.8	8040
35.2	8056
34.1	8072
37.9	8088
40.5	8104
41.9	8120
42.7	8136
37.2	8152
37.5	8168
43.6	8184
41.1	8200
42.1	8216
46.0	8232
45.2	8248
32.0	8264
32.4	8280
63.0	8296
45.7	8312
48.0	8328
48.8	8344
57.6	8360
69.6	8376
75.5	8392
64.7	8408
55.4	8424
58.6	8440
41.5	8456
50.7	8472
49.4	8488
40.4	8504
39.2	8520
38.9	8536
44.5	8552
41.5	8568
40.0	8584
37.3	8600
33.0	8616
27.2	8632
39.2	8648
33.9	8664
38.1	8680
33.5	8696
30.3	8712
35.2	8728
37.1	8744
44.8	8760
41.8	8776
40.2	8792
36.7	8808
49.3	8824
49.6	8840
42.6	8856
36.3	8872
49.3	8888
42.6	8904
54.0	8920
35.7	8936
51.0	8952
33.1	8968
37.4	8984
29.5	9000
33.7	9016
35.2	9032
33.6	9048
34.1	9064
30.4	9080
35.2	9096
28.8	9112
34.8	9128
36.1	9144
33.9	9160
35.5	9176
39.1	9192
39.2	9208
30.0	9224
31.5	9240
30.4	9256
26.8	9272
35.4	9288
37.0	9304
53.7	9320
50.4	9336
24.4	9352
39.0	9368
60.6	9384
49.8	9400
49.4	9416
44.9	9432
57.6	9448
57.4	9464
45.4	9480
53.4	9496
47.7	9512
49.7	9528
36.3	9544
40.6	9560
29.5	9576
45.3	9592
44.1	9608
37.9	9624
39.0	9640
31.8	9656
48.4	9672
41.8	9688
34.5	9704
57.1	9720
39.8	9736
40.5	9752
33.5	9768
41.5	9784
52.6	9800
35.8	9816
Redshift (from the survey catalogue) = 2.00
